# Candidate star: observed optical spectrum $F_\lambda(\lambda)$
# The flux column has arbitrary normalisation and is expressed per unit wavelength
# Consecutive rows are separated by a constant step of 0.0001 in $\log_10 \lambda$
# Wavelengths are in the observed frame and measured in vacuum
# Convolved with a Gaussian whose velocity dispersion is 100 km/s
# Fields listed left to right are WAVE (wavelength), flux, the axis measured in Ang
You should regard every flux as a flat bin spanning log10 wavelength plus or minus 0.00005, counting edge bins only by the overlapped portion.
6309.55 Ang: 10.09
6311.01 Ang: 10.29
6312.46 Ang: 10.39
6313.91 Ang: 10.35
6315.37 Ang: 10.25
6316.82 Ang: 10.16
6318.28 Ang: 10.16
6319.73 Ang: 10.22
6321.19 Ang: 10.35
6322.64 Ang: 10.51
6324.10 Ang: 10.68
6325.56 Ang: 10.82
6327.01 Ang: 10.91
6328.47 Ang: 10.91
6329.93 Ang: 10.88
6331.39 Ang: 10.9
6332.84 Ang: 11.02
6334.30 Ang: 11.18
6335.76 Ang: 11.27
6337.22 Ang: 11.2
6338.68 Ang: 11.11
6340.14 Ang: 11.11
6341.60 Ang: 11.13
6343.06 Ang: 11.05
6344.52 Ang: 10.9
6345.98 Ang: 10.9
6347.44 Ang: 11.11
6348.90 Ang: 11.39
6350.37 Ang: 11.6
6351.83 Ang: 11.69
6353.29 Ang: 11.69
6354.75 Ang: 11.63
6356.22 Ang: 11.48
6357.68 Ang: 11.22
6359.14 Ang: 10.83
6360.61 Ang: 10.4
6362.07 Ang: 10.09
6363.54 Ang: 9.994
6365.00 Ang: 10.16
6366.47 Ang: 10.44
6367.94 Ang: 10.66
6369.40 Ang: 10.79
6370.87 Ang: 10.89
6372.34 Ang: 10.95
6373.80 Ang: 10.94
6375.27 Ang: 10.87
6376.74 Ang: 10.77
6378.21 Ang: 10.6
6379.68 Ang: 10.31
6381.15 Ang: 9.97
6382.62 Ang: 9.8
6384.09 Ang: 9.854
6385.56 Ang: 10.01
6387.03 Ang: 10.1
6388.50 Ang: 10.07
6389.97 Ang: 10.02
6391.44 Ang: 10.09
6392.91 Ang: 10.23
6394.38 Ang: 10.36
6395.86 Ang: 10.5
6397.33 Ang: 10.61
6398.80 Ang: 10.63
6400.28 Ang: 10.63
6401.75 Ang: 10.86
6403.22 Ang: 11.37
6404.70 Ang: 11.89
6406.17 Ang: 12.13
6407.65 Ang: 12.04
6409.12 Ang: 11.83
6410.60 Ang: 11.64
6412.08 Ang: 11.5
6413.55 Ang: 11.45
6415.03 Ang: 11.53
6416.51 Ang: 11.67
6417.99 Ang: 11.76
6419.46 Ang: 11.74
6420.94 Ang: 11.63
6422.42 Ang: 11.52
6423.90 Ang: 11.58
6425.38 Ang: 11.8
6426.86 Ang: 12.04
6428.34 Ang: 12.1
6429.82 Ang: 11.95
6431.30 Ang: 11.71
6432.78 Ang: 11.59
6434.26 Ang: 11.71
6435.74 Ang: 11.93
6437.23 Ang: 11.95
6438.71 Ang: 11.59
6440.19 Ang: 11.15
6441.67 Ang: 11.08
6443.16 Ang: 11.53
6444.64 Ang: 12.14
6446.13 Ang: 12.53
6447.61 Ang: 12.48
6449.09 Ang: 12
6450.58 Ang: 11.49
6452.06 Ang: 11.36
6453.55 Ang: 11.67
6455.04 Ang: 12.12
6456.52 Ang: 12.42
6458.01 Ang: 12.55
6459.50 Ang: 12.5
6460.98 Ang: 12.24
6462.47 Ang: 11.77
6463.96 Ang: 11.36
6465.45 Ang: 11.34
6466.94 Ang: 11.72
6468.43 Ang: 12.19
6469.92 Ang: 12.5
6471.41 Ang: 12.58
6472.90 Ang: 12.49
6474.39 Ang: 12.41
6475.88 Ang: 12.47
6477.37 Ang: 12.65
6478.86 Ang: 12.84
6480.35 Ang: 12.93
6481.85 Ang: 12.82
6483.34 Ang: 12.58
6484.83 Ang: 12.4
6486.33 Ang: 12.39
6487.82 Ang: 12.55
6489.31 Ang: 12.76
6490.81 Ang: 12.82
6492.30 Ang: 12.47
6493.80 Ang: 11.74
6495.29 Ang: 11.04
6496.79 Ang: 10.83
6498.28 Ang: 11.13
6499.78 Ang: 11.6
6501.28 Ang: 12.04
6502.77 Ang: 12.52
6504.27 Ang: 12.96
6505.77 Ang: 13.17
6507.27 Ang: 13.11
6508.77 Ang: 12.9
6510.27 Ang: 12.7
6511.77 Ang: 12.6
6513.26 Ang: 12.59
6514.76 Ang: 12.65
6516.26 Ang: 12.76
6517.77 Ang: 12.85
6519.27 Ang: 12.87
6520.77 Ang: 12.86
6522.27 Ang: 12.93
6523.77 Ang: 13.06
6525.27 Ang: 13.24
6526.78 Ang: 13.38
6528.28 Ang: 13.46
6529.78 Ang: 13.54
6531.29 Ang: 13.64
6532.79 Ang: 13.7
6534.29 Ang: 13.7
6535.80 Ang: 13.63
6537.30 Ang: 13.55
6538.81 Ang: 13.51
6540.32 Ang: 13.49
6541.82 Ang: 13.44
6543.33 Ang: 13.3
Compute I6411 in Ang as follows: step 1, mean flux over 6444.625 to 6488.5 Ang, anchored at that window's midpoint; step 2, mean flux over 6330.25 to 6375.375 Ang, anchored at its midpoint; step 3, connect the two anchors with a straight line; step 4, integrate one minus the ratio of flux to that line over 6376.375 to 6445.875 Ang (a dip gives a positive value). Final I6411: 2.7 Ang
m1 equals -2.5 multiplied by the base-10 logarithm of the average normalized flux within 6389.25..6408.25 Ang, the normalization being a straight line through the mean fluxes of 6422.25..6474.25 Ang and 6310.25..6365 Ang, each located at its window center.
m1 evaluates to 0.06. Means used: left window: 10.8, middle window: 10.9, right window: 11.9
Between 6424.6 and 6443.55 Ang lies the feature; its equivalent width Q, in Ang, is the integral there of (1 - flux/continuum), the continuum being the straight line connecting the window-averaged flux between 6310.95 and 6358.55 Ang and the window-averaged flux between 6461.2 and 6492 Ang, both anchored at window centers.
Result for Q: 0.4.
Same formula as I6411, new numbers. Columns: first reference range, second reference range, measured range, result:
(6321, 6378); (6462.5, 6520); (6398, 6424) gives 0.1 Ang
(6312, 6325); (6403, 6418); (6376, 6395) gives 2.0 Ang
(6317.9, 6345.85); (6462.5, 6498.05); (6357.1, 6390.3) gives 2.4 Ang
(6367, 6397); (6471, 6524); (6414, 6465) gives -1.7 Ang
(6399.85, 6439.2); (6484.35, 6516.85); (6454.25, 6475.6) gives -0.2 Ang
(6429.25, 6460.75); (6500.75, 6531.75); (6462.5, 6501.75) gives 0.8 Ang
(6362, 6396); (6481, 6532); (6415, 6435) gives -1.0 Ang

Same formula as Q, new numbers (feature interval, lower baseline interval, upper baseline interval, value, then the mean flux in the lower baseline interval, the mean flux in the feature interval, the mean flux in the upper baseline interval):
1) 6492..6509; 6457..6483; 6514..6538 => 1.0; 12.3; 12.1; 13.2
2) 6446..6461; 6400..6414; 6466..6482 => 0.1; 11.6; 12.1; 12.5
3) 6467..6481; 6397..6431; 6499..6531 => -0.2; 11.6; 12.5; 12.9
